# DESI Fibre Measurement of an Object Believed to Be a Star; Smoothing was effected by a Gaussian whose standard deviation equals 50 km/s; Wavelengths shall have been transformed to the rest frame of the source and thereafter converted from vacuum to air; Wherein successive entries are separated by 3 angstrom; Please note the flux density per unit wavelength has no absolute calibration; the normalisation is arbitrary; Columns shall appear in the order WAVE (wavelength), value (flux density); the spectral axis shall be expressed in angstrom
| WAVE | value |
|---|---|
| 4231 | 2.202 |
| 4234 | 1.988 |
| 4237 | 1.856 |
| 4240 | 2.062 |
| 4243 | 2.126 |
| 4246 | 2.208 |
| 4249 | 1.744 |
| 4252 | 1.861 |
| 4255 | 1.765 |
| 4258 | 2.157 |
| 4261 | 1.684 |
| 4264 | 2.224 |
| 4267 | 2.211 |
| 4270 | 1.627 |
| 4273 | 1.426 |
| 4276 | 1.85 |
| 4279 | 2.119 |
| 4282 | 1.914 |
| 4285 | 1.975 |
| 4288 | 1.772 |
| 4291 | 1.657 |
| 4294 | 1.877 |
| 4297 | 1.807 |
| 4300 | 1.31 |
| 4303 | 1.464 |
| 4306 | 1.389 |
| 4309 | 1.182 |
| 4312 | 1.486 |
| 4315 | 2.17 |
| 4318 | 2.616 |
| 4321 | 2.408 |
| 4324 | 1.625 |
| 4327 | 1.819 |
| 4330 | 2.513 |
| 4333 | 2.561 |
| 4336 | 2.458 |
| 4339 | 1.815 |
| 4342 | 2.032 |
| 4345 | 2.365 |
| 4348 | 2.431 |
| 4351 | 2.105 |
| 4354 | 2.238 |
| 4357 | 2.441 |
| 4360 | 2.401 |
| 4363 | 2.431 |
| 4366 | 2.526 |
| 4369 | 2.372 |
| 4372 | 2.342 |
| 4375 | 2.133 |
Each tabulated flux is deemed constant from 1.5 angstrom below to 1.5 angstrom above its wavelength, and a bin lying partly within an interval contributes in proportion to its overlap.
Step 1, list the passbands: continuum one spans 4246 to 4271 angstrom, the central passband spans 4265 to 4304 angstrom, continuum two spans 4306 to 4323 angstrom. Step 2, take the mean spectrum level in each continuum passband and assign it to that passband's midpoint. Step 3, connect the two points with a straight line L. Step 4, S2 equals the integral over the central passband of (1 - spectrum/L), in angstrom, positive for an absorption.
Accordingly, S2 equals 2.90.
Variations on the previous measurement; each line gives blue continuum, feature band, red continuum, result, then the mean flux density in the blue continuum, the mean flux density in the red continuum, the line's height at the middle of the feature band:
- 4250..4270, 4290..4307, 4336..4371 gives 4.1 angstrom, 1.95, 2.3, 2.09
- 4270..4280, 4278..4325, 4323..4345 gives 3.2 angstrom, 1.76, 2.15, 1.93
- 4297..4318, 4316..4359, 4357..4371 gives -4.7 angstrom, 1.6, 2.43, 2.04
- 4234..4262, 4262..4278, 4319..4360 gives 1.1 angstrom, 1.95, 2.23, 2.01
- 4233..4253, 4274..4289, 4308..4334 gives 0.7 angstrom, 1.98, 2.05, 2.01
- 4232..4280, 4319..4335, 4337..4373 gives -0.1 angstrom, 1.93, 2.29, 2.19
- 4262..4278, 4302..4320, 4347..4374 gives 3.0 angstrom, 1.87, 2.36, 2.09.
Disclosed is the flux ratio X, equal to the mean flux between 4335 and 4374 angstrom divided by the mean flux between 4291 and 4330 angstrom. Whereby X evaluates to 1.29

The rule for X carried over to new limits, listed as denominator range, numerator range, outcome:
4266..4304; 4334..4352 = 1.25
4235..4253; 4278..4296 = 0.95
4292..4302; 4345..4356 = 1.38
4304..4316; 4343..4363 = 1.53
